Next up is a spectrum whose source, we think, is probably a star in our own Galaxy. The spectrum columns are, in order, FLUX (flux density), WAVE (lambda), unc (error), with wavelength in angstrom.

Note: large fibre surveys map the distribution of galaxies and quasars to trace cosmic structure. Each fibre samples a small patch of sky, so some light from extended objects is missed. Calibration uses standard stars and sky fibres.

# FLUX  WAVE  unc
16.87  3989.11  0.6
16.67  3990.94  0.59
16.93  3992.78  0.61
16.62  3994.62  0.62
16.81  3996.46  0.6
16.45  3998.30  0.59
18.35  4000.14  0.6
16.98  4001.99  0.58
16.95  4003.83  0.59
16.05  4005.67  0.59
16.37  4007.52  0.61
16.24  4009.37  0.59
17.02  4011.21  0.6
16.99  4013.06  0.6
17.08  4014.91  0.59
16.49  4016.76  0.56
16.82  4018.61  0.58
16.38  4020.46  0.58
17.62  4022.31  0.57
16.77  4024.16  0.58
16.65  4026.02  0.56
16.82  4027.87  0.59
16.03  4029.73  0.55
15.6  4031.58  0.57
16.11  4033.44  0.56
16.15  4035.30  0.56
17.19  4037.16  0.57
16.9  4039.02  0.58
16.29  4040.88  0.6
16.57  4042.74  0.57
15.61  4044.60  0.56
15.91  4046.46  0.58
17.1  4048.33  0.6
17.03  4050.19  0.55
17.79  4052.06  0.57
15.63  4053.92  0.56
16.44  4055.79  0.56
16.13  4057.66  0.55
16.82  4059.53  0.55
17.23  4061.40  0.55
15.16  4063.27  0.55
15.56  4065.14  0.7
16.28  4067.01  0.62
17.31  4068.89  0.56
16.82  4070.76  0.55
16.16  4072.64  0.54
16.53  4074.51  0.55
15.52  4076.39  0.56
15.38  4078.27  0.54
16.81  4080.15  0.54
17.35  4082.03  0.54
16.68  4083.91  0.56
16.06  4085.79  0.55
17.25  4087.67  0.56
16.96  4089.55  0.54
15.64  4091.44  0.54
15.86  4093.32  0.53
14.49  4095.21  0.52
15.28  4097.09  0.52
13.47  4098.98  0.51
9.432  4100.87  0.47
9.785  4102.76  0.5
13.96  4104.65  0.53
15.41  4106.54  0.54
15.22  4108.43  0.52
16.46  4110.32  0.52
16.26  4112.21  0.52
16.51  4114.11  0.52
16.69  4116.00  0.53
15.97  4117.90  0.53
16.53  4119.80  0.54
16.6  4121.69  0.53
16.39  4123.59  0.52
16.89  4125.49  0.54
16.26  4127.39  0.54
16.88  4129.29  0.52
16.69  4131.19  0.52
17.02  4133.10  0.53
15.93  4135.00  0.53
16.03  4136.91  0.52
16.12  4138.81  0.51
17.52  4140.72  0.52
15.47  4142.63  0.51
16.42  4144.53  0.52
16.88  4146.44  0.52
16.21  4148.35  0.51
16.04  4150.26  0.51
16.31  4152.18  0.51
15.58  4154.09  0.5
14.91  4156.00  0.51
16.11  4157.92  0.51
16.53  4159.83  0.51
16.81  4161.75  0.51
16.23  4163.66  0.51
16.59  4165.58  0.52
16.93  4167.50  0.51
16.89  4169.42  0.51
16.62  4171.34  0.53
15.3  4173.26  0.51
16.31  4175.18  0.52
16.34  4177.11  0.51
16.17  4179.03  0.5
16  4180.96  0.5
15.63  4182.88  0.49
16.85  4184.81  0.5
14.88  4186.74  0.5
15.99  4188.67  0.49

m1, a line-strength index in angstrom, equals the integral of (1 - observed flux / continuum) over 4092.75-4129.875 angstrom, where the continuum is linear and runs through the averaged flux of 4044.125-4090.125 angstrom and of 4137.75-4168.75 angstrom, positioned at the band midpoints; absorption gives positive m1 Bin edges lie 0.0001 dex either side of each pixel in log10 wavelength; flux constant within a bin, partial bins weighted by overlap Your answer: 2.7 angstrom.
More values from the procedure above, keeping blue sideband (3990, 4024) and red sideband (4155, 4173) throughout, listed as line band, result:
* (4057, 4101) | 1.7 angstrom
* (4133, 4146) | 0.1 angstrom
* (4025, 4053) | 0.4 angstrom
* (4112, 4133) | -0.1 angstrom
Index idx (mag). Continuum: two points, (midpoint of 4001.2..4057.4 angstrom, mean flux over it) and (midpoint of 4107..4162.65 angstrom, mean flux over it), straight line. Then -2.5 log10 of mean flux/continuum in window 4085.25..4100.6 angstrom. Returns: 0.07 mag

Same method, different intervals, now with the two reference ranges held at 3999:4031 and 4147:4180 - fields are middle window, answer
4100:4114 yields 0.18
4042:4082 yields 0.01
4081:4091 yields -0.02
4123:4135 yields -0.02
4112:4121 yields 0.00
